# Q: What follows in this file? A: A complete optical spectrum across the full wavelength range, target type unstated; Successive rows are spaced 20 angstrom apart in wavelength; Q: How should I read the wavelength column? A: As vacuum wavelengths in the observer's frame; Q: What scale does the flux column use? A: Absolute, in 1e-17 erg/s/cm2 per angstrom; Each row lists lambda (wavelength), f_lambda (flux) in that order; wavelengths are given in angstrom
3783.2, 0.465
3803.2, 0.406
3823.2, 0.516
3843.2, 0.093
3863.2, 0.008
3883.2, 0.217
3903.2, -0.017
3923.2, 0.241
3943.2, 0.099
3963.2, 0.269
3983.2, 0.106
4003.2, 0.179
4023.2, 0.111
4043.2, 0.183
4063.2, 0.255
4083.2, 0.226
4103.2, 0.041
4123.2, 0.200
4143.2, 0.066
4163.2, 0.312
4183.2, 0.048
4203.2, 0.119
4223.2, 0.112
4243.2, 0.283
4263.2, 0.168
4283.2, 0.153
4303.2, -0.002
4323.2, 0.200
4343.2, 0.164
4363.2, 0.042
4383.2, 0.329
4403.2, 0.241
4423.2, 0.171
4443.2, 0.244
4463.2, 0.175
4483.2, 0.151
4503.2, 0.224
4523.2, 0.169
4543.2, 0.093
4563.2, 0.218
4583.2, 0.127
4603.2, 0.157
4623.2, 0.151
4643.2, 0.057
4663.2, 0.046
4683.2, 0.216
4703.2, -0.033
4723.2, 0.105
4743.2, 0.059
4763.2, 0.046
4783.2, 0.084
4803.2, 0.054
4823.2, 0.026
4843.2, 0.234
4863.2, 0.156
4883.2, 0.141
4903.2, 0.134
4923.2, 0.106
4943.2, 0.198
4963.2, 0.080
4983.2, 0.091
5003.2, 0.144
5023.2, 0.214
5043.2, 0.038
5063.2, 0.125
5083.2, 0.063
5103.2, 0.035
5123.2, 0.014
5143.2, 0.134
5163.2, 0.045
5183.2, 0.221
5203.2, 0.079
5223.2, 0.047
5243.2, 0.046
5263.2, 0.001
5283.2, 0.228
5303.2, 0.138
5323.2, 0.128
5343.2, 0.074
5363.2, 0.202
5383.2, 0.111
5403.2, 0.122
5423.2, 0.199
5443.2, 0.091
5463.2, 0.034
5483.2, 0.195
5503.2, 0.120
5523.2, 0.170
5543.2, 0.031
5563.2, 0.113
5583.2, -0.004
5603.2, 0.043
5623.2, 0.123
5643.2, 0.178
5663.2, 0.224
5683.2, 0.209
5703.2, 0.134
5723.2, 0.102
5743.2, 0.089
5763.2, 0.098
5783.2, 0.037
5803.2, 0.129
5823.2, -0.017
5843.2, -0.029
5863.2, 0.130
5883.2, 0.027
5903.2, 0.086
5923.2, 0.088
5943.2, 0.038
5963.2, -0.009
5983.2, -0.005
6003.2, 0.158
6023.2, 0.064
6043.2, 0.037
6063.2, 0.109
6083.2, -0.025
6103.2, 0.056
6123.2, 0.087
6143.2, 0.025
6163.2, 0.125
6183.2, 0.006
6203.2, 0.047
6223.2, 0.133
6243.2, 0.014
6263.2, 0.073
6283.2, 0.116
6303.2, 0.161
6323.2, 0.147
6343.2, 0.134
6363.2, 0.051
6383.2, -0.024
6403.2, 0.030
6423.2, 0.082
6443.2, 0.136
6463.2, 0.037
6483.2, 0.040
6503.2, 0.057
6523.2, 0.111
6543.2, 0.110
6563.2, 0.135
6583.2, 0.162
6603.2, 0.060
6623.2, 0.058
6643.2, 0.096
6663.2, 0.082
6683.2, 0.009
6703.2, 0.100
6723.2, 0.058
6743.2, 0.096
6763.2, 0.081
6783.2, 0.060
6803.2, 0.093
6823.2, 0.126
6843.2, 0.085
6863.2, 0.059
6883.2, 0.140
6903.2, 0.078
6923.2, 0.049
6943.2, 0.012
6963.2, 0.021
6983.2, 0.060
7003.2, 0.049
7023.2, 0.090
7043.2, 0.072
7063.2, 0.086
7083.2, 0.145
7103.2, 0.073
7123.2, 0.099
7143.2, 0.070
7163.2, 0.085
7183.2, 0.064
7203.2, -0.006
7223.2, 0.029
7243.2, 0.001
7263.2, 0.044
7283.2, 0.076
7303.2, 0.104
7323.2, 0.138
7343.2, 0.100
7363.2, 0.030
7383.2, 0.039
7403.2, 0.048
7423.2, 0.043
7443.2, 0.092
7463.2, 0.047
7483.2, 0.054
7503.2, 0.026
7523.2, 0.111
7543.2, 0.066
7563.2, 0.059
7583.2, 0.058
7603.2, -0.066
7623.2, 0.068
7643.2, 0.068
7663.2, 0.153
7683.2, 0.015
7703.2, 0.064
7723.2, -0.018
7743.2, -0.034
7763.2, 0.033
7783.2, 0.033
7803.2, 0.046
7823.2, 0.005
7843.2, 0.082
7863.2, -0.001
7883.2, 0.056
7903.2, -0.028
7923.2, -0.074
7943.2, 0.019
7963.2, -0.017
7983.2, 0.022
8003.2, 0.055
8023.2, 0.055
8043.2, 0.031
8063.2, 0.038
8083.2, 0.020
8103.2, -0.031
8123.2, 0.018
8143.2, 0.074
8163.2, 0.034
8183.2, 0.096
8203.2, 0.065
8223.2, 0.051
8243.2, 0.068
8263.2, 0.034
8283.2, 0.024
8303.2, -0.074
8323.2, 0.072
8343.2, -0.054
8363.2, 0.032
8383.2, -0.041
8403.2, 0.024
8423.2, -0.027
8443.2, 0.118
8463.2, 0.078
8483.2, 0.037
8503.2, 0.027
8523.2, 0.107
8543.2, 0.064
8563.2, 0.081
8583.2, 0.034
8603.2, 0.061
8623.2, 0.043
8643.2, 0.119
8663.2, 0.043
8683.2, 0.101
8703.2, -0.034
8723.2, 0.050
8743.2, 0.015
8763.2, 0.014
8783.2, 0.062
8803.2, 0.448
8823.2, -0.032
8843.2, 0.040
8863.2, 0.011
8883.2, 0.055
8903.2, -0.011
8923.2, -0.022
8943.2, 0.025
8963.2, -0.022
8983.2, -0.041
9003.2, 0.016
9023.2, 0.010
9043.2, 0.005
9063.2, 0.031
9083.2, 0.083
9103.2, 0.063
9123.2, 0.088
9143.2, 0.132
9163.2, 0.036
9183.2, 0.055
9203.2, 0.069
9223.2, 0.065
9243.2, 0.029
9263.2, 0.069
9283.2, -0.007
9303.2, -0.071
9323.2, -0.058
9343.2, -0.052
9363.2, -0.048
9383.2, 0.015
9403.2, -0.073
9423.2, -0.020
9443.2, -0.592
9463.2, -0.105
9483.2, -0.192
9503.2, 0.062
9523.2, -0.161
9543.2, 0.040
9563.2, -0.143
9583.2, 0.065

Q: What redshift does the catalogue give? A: 1.36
